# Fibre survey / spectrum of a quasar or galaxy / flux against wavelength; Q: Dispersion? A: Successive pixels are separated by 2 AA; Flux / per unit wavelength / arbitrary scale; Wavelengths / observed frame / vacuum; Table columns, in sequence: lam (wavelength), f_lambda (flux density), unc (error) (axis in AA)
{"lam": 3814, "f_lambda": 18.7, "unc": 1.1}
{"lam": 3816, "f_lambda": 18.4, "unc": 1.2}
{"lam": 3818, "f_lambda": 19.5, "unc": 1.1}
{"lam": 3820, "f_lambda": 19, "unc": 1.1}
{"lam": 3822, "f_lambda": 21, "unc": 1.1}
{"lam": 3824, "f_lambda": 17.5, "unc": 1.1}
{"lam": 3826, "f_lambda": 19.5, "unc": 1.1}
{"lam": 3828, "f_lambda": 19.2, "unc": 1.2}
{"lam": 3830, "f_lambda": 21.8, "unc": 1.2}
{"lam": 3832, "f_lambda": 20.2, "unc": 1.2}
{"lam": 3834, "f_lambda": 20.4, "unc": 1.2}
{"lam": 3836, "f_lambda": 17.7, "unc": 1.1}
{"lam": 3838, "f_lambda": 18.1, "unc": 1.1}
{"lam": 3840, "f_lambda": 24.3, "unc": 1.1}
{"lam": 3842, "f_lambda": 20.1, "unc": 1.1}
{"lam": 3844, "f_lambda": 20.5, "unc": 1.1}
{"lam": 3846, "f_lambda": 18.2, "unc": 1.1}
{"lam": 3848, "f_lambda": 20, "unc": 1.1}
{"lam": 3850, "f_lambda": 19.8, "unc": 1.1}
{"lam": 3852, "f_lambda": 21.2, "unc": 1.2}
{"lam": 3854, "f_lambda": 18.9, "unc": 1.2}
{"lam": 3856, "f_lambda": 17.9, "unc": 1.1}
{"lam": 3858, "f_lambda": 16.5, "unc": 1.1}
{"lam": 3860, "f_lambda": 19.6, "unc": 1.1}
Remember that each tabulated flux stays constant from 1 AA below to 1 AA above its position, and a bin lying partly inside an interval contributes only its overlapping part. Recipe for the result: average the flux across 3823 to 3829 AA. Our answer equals 18.7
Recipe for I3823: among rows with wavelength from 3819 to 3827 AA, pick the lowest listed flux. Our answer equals 17.5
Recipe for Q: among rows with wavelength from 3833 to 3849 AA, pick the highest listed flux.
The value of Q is 24.3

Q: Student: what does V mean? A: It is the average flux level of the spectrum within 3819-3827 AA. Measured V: 19.2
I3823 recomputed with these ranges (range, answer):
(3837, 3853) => 18.1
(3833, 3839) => 17.7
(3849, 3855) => 18.9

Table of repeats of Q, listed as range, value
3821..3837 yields 21.8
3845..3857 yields 21.2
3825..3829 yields 19.5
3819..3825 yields 21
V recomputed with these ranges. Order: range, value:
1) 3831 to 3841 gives 20.1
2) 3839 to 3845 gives 21.6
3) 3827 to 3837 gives 19.9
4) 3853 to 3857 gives 18.4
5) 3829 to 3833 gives 21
